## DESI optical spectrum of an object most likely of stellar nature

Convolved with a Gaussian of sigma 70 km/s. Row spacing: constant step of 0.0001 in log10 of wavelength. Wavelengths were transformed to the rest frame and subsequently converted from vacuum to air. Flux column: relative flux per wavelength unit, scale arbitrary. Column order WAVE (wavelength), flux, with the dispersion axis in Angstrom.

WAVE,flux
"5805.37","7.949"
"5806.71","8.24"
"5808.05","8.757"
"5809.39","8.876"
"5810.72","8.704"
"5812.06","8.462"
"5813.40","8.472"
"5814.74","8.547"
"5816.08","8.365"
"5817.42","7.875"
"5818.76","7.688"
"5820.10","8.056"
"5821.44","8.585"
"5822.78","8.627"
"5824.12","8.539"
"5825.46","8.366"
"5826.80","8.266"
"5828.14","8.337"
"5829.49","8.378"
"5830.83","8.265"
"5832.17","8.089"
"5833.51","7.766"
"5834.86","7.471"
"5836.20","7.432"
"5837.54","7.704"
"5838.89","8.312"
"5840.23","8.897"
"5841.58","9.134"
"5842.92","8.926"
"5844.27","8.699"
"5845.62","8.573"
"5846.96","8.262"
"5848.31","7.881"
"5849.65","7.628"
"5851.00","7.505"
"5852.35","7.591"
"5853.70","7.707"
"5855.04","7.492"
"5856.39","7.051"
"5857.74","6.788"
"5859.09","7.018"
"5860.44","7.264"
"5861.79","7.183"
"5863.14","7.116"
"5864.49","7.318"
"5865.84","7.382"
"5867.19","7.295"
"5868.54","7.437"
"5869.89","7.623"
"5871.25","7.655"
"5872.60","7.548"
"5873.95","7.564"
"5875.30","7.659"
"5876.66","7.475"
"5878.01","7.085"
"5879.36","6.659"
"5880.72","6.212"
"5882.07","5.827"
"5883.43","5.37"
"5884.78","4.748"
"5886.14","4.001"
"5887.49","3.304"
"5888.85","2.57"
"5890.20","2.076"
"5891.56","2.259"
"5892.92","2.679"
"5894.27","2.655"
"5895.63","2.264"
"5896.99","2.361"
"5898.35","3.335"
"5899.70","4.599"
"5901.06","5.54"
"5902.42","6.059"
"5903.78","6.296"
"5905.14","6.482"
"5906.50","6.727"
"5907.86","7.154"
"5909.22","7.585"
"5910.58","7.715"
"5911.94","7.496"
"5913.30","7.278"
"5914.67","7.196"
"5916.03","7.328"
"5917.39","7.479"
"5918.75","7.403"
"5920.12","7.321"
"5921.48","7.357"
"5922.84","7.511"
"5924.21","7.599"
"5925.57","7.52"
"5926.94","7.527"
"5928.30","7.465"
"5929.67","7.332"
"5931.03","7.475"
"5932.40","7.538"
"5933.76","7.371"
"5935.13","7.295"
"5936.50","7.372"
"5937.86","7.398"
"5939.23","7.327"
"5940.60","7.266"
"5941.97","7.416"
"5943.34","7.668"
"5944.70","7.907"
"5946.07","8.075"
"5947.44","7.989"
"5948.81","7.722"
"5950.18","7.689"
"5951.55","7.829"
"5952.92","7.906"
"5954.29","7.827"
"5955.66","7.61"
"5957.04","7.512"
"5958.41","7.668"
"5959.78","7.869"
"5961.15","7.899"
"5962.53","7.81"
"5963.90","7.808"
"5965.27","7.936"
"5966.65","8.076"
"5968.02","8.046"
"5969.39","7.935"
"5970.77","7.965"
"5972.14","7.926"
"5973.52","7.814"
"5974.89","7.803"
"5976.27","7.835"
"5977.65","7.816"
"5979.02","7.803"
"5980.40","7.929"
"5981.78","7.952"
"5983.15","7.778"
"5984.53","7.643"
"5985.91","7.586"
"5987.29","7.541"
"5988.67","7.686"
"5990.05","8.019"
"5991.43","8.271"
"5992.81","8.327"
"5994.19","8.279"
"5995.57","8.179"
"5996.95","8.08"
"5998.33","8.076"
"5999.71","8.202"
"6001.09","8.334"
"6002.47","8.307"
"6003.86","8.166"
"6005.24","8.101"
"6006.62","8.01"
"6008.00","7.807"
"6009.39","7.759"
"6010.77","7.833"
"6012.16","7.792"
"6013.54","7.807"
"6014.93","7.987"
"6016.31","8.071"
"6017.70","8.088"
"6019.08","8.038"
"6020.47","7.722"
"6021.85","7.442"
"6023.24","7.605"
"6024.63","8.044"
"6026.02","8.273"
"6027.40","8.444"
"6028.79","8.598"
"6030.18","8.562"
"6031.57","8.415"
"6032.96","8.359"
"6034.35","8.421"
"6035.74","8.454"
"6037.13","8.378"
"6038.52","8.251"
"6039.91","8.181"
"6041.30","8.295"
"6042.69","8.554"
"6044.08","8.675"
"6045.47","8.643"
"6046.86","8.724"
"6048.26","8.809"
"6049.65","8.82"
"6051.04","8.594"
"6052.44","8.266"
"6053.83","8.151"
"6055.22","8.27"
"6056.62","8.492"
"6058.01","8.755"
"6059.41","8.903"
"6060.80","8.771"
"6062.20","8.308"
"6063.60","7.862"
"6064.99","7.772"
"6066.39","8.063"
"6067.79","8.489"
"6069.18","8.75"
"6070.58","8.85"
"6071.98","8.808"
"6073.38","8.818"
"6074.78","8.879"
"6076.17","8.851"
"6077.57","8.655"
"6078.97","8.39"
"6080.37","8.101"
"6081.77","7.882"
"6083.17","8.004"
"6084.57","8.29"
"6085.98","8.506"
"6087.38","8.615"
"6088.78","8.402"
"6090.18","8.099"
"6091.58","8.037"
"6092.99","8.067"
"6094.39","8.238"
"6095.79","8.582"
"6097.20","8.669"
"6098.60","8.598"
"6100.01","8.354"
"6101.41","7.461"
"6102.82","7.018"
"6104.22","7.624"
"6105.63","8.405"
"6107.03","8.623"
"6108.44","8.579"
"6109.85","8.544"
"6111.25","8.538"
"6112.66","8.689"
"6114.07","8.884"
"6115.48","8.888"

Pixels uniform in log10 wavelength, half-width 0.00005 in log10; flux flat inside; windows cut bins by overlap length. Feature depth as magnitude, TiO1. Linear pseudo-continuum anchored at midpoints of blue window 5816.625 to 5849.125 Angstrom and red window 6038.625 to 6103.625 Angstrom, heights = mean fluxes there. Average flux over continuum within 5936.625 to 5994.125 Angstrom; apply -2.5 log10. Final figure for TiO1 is 0.07 mag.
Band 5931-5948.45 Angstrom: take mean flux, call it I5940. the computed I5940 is 7.55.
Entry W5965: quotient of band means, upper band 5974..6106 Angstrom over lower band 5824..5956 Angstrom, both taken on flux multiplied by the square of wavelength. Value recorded 1.24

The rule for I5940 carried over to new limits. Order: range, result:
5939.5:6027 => 7.89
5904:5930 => 7.32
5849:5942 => 6.47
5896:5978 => 7.28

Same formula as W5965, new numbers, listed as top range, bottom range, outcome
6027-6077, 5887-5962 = 1.35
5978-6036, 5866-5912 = 1.50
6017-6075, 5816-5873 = 1.14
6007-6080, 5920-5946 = 1.16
